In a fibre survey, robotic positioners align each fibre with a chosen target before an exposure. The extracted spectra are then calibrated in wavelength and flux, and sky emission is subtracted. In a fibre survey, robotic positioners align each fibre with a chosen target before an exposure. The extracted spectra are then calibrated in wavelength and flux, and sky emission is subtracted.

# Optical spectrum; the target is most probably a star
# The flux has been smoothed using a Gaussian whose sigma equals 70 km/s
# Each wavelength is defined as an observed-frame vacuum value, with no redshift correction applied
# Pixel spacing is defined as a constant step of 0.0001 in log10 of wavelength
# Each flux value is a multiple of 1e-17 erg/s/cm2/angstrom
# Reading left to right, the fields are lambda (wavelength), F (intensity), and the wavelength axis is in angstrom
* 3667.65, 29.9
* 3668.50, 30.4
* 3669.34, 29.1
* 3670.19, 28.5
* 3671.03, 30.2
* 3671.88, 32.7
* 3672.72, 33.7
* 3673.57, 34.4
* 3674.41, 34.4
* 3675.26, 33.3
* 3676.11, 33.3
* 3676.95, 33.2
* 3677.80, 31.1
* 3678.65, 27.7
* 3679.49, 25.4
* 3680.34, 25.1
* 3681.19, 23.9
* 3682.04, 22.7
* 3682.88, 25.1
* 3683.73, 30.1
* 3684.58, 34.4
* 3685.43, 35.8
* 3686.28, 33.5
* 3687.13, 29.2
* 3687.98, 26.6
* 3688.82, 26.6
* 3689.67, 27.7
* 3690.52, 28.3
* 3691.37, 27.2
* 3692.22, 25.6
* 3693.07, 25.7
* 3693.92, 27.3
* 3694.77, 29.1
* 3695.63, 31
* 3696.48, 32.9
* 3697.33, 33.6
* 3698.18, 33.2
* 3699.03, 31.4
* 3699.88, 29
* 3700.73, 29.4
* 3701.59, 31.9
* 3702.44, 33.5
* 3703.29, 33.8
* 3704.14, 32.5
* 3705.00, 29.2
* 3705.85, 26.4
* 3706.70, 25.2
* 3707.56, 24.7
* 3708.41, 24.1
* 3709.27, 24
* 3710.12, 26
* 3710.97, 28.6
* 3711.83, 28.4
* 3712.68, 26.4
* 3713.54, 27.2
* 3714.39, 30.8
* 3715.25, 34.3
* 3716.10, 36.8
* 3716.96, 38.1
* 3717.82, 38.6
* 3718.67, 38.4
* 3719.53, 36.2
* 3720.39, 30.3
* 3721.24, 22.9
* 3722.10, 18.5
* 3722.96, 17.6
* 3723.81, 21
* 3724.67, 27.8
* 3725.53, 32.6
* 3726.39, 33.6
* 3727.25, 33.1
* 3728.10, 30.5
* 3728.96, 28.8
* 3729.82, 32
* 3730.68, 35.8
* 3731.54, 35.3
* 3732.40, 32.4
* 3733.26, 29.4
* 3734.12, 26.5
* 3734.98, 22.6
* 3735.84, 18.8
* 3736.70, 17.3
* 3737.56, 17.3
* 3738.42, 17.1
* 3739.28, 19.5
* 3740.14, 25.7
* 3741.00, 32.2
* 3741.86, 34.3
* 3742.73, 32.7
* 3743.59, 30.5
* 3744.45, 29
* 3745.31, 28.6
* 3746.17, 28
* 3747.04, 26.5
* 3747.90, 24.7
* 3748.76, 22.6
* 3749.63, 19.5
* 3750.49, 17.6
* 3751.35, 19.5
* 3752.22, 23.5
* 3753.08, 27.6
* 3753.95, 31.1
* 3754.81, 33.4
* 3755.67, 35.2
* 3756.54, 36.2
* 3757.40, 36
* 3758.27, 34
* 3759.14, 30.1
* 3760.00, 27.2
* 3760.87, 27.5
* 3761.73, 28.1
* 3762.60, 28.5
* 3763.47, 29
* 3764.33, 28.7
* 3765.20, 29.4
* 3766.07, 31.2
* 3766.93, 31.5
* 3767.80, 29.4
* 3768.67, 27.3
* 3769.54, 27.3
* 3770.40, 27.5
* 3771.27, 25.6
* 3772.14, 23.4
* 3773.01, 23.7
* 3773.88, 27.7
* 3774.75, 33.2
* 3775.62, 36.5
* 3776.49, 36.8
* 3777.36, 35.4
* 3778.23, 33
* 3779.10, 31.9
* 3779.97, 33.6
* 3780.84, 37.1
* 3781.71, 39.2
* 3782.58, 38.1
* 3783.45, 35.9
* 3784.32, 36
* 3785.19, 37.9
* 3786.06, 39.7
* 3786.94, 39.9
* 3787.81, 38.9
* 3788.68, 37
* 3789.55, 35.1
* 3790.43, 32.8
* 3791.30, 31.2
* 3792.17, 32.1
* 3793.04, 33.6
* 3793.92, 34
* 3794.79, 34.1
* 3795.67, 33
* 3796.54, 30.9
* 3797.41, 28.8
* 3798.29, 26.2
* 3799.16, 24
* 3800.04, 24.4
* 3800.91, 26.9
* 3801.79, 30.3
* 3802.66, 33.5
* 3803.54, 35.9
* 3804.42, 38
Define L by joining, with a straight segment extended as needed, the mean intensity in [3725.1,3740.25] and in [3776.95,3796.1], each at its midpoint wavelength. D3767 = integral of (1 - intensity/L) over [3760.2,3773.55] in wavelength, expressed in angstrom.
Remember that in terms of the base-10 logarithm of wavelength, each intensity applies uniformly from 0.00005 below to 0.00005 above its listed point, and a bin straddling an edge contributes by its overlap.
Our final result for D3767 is 1.9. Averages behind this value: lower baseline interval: 27.2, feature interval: 27.9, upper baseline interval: 35.4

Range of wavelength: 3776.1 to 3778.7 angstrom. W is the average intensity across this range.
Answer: 35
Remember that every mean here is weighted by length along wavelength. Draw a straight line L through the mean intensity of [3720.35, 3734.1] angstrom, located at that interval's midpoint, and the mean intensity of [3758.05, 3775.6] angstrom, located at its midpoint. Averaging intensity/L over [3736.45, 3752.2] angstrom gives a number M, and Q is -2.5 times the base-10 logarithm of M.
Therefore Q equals 0.17 mag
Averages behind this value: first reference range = 28.7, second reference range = 28.6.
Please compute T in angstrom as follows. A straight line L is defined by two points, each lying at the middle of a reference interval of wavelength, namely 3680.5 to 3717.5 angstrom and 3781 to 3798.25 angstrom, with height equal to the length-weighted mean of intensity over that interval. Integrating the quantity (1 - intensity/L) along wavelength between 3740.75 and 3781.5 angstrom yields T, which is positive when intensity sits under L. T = 4.6 angstrom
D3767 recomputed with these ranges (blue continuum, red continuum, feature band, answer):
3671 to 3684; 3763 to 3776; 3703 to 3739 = 1.2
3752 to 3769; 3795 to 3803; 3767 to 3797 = -3.8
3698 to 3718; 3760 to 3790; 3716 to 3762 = 4.1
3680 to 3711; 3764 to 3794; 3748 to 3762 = 1.7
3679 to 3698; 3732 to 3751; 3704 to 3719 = -1.6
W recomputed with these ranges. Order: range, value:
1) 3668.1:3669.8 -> 29.7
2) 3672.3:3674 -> 34.1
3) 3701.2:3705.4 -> 32.2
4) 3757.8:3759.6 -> 32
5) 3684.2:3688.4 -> 31.9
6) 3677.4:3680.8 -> 27.3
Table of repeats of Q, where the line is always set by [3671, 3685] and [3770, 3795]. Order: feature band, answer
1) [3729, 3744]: 0.19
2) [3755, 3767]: 0.07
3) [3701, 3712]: 0.10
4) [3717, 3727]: 0.08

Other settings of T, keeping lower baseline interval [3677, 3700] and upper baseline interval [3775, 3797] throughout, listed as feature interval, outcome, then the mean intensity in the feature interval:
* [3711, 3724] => 0.4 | 29.8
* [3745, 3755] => 2.4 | 25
